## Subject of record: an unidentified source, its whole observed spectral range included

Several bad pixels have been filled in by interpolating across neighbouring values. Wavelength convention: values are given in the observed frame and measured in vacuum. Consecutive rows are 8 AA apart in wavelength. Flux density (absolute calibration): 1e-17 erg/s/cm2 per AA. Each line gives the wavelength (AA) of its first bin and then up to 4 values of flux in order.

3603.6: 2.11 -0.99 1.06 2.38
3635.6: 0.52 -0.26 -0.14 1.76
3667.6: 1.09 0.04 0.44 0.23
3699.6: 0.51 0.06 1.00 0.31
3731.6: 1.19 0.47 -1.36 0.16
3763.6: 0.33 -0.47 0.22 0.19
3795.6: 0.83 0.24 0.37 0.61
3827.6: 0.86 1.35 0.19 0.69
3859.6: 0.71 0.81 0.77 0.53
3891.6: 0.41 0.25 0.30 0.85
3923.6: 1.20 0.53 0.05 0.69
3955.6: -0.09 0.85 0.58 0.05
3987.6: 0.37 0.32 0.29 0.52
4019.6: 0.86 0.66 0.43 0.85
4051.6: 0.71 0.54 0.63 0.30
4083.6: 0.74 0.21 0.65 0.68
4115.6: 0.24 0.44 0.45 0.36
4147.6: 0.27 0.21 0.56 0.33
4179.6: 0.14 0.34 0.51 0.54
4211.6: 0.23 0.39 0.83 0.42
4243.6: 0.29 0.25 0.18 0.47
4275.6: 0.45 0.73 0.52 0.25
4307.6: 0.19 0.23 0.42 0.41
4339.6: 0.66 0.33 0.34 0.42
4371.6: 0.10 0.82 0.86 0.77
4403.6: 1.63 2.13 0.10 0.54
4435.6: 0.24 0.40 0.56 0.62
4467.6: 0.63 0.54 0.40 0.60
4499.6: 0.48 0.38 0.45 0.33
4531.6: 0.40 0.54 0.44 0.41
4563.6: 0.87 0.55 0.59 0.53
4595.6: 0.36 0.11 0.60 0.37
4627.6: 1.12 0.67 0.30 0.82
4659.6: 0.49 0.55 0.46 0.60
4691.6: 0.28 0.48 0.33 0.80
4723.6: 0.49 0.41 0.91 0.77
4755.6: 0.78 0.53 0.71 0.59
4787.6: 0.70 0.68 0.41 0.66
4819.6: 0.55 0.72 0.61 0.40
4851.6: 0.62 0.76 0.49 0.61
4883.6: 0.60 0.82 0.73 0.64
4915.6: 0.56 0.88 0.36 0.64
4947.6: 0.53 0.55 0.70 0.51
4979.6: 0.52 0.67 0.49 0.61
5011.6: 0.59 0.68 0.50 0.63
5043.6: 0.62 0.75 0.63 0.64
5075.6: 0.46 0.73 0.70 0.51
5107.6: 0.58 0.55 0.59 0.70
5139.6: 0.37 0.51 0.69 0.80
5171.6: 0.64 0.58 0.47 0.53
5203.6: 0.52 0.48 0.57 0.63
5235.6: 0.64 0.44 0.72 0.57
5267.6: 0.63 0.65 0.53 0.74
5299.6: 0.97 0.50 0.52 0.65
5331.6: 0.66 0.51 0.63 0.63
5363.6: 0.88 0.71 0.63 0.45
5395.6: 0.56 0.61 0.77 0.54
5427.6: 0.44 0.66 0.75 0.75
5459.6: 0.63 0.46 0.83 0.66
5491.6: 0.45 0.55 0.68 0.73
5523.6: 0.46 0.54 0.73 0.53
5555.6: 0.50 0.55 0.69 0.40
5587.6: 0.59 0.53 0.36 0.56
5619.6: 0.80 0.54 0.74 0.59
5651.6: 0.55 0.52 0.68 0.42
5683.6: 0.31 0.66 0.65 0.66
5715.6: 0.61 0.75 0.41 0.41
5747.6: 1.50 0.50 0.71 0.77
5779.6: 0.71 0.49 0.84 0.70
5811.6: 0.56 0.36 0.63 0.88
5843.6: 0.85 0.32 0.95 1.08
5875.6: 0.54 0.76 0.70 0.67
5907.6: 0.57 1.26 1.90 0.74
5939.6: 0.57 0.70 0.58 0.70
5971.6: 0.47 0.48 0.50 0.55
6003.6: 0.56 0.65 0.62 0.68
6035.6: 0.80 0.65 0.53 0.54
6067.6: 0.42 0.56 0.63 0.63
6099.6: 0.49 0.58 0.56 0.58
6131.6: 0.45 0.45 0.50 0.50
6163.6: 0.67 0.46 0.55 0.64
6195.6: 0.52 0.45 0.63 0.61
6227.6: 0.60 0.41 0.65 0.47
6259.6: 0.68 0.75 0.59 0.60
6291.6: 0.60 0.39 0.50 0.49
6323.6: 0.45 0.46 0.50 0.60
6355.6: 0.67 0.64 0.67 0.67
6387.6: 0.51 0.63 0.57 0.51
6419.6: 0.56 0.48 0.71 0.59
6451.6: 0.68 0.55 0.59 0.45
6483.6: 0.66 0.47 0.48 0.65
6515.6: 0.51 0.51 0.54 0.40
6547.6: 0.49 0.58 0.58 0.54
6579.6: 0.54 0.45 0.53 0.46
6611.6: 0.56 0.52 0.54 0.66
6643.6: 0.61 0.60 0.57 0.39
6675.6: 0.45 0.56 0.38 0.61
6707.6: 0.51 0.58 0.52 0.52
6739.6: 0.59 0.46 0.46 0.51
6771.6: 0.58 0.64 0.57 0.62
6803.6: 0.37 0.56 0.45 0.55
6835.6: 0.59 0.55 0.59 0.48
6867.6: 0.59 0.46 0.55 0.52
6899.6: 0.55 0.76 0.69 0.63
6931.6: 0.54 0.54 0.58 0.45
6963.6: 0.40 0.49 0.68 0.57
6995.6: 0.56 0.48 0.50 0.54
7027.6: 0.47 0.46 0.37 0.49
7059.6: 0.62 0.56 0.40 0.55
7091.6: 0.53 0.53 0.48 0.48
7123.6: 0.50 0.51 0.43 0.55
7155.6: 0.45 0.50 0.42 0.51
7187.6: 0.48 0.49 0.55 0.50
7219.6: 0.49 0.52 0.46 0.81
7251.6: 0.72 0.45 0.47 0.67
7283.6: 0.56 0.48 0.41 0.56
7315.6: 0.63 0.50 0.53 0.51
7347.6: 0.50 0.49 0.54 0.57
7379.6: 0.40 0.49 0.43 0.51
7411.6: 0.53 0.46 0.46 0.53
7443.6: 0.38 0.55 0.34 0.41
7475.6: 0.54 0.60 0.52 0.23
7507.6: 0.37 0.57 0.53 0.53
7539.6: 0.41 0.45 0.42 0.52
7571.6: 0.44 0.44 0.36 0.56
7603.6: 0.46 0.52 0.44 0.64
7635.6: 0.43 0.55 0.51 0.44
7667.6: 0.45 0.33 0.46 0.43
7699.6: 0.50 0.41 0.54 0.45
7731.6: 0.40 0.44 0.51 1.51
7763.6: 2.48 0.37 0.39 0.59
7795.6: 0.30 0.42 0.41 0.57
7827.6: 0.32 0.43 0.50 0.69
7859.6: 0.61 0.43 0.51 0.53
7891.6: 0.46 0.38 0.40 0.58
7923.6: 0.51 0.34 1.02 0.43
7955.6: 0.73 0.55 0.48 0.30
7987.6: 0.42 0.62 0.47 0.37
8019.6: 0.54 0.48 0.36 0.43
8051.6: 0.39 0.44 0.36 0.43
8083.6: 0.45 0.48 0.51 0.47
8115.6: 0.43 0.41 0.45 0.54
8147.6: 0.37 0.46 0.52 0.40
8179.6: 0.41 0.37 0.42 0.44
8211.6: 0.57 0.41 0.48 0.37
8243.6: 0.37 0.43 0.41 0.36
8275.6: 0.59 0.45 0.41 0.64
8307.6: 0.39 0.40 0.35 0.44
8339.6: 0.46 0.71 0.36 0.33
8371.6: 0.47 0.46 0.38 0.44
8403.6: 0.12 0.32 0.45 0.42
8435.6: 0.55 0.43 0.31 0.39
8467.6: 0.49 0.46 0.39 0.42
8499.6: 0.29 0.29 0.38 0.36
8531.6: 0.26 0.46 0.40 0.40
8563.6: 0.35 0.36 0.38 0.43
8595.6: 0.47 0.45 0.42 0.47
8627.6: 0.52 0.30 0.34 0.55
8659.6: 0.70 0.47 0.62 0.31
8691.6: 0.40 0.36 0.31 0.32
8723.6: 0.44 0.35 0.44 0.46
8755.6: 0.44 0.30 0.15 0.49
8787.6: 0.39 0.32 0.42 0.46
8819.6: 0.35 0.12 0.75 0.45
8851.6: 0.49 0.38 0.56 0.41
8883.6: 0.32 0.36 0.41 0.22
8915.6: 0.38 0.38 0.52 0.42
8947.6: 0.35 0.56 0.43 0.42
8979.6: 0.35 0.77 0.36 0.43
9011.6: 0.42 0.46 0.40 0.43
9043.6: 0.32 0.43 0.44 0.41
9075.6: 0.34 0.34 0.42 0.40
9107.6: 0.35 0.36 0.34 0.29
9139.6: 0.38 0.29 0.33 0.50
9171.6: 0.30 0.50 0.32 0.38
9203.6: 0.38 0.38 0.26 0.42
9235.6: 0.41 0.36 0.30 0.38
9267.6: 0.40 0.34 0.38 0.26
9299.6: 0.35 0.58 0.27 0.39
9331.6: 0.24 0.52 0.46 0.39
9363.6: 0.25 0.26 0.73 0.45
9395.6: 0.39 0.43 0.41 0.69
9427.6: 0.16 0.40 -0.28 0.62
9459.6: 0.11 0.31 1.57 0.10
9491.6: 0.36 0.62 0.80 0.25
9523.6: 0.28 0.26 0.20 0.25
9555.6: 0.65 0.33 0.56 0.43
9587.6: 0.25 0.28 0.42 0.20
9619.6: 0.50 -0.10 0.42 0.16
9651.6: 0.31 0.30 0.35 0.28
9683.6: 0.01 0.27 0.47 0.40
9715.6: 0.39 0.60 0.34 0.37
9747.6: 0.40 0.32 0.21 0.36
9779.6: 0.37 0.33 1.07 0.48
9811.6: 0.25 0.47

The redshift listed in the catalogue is 0.18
